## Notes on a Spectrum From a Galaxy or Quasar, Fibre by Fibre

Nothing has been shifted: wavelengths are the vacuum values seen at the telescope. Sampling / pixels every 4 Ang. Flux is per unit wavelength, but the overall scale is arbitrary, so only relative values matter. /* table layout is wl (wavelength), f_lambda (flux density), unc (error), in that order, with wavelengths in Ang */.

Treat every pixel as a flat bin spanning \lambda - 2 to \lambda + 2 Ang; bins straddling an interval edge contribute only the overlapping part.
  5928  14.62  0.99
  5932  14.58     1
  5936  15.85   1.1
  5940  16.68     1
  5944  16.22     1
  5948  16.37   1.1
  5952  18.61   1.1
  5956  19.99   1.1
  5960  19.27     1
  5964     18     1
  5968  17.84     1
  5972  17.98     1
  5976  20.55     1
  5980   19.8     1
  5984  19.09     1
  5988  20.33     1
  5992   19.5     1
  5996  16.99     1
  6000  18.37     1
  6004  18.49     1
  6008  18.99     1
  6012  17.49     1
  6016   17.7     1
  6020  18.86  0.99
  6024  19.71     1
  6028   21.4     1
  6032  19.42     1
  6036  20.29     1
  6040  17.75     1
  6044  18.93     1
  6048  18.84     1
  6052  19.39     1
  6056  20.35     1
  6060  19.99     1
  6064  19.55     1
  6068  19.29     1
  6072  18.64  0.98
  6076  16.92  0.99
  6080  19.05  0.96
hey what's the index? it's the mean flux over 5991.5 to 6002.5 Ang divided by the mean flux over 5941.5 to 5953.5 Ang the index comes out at 1.1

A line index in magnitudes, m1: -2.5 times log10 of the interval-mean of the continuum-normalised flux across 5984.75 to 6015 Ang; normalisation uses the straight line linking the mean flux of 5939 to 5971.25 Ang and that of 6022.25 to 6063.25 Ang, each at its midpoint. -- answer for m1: 0.01 mag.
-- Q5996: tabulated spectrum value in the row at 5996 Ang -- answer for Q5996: 16.99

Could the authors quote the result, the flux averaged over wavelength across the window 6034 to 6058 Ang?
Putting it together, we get 19.3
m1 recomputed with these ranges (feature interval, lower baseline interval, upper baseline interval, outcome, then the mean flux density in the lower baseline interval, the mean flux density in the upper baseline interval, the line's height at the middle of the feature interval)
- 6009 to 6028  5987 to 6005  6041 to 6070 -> 0.010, 18.7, 19.4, 18.9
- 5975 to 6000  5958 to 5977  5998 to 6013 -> -0.043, 18.6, 18.4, 18.5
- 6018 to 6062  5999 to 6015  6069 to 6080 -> -0.076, 18.3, 18.1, 18.2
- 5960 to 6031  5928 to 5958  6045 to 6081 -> -0.067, 16.7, 19.1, 17.8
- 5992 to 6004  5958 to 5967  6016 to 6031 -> 0.062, 18.5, 19.6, 19.2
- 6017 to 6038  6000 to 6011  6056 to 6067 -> -0.043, 18.6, 19.8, 19.1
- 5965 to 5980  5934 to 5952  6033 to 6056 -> -0.094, 16.5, 19.2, 17.3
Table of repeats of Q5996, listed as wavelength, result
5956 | 19.99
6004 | 18.49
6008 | 18.99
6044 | 18.93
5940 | 16.68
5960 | 19.27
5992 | 19.5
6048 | 18.84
